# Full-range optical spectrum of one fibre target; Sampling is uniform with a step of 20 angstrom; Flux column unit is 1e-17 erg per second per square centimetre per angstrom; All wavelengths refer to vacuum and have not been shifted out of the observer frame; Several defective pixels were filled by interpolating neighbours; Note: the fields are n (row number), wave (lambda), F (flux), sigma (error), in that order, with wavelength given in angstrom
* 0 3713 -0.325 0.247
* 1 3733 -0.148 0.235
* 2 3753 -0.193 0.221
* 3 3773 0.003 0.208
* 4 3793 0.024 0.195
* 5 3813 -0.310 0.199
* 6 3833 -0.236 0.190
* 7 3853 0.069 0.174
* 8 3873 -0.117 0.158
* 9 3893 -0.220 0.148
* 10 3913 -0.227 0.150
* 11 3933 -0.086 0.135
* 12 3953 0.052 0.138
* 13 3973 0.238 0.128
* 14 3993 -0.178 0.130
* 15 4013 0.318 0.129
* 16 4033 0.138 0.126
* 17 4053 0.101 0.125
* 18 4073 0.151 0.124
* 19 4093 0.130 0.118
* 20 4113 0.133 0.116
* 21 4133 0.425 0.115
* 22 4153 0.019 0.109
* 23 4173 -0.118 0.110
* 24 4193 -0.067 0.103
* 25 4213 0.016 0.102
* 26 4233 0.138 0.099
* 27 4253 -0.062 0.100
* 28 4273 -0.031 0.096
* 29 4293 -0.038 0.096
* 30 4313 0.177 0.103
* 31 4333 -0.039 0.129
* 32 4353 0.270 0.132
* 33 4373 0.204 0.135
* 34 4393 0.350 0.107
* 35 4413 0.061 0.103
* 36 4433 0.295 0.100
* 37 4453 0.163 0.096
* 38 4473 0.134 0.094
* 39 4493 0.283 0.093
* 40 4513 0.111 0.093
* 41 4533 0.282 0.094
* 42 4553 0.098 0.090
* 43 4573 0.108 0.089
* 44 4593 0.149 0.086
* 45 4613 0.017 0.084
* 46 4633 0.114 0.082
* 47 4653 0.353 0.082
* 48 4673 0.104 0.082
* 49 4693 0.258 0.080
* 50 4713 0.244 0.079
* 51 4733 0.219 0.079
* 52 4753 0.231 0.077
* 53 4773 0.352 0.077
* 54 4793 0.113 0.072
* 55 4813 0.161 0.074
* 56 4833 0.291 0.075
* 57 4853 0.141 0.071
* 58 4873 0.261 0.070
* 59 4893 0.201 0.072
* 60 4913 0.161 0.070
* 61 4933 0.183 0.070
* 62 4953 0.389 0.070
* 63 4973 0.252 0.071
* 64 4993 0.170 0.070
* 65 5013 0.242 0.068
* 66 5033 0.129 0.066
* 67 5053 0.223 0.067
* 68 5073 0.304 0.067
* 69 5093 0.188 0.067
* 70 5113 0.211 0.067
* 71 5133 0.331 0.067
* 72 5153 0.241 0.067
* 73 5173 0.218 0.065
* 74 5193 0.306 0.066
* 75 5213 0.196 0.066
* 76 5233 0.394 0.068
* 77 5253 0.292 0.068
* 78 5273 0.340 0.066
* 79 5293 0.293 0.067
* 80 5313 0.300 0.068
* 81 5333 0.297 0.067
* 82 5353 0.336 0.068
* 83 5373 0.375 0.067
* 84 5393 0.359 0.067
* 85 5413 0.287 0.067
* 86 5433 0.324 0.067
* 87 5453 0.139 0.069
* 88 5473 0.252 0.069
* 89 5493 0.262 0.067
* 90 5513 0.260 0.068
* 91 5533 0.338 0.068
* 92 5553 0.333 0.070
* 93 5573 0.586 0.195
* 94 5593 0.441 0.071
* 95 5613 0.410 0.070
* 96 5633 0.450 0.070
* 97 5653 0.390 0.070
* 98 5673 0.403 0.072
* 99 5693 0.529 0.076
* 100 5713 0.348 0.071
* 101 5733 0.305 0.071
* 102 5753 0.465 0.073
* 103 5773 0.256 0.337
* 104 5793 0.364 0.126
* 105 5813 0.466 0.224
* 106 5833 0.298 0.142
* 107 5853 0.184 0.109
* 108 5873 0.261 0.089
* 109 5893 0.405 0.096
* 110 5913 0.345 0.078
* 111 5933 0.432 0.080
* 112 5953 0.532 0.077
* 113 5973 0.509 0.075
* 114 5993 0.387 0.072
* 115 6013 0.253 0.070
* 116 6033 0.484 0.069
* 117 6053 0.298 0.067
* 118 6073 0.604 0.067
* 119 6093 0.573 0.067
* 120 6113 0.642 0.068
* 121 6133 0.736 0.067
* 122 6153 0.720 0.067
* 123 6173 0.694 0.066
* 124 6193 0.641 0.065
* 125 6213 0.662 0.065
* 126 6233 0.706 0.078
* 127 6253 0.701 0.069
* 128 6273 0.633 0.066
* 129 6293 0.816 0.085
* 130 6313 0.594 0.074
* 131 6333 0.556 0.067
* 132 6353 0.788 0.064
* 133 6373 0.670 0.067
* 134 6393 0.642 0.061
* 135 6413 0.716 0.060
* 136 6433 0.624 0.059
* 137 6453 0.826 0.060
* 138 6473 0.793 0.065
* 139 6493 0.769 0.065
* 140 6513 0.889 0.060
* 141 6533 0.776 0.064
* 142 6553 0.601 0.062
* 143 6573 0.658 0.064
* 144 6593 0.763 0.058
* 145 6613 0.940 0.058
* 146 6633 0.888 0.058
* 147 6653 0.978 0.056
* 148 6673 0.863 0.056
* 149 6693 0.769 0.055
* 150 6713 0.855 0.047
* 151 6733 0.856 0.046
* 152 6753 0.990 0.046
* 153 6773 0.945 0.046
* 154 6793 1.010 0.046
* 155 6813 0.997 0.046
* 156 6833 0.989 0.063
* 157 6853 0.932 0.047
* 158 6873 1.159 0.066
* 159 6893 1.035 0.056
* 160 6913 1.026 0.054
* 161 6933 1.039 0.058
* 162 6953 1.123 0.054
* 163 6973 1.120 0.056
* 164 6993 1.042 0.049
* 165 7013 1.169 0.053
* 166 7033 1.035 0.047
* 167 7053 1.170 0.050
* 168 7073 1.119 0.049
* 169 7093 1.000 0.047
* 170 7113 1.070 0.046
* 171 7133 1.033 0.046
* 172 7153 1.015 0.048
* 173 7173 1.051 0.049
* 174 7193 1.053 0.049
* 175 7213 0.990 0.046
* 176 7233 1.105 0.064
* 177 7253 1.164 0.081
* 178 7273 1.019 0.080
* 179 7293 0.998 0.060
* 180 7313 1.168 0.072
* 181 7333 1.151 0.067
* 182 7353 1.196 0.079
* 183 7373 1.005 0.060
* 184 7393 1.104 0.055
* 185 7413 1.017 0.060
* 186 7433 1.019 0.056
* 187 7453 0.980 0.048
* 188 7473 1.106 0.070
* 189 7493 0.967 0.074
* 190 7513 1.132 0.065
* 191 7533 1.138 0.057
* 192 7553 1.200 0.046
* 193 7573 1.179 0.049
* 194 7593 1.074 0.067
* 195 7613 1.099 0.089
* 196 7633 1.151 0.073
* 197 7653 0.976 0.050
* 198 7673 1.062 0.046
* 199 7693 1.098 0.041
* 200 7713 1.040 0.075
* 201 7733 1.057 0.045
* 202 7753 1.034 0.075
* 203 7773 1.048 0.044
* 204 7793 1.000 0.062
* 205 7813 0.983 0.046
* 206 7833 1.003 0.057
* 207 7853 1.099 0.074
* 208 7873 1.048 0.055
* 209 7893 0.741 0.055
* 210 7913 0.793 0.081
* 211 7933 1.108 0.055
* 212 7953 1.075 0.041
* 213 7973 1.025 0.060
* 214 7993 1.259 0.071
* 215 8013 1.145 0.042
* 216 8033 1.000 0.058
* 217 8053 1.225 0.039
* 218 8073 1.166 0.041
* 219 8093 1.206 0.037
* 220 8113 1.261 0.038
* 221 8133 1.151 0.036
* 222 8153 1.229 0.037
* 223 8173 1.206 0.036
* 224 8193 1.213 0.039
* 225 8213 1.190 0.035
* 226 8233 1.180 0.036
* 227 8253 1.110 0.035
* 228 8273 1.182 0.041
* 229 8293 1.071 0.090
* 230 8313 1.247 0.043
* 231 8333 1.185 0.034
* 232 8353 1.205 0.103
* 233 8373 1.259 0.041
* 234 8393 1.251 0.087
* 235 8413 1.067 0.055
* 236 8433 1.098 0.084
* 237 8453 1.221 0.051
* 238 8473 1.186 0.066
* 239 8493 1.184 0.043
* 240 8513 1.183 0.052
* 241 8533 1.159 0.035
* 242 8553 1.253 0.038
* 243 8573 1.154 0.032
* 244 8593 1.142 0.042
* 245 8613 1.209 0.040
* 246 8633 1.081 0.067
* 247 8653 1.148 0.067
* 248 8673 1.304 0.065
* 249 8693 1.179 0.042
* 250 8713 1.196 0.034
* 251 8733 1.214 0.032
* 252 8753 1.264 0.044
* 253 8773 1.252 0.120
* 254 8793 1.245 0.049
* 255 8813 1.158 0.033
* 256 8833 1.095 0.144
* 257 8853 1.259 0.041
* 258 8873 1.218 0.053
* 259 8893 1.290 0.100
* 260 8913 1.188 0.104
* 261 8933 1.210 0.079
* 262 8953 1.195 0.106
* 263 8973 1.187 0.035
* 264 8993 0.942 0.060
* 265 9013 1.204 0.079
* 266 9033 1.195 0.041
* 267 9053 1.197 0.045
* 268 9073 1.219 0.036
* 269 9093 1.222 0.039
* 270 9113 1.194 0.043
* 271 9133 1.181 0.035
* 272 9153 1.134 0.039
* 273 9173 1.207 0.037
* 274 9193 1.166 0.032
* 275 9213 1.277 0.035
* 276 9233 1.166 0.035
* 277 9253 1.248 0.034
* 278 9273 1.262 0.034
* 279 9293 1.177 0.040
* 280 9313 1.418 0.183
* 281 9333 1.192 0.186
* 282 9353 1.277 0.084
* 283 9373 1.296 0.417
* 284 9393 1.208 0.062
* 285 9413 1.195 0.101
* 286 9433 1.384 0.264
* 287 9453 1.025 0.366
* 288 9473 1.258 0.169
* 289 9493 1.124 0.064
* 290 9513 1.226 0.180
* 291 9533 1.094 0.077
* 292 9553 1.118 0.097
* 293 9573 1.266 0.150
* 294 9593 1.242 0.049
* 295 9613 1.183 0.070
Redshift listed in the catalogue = 0.53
